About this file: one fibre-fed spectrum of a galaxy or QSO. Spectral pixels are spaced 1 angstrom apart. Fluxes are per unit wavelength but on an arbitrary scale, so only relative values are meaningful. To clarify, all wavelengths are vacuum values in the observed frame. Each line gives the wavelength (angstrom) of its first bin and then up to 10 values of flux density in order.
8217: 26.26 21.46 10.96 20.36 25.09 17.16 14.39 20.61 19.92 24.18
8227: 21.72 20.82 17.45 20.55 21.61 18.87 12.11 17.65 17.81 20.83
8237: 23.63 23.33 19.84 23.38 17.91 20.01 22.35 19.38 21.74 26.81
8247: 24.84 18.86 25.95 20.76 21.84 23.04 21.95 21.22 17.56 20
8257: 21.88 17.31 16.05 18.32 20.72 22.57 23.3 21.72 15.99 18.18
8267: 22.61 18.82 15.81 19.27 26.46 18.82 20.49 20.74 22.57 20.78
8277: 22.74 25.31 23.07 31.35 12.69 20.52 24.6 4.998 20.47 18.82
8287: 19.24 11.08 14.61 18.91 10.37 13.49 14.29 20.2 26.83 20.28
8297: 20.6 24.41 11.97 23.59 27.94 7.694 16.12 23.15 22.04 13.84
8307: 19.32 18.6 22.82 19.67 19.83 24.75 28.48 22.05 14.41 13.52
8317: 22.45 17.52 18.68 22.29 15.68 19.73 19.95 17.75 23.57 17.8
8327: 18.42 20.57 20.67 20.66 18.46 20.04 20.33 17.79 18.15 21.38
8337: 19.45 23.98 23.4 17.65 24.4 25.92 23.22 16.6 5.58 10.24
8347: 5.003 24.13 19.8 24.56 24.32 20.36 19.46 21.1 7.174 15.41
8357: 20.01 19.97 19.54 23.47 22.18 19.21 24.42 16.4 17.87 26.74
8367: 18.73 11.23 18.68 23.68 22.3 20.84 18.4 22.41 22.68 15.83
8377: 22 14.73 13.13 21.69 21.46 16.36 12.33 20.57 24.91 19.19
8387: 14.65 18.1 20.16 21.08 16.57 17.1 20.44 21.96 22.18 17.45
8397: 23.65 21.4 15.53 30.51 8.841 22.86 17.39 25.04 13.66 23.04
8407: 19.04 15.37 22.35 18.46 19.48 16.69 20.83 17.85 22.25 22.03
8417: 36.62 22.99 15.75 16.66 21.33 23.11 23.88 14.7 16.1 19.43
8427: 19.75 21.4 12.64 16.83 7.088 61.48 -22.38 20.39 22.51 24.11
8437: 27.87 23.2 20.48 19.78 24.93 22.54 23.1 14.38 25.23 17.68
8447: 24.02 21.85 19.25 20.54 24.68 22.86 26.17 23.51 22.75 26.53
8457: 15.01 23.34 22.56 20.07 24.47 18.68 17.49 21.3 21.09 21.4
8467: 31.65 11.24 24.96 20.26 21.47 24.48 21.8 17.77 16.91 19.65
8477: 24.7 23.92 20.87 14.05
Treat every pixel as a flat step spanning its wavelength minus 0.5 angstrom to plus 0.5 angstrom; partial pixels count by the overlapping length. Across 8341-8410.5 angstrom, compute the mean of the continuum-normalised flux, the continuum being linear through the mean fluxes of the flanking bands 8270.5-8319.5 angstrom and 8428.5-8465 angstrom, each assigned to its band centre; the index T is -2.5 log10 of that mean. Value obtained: 0.06 mag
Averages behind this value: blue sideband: 19.5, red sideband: 21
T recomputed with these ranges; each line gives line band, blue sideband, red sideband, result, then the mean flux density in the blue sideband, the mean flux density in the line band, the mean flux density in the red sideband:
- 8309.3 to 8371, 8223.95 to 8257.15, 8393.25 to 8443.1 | 0.06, 20.9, 19.5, 20.3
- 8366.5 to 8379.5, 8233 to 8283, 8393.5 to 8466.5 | 0.11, 20.9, 18.8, 20.7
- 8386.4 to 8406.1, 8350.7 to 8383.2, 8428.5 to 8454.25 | 0.02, 19.2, 19.5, 20.9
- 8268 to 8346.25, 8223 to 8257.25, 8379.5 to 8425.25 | 0.05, 20.8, 19.5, 19.9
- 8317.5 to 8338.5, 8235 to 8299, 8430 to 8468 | 0.05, 20.2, 19.7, 21.5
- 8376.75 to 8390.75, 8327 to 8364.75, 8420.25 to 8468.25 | 0.08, 19.3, 18.5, 20.9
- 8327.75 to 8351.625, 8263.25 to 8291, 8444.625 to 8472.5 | 0.05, 19.5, 19.4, 21.9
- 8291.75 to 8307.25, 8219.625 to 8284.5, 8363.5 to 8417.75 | 0.06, 20.5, 19.2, 19.7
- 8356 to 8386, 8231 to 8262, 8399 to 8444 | 0.03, 20.6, 19.6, 20.2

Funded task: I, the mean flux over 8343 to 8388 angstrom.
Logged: 18.7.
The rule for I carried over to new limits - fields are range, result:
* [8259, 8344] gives 19.8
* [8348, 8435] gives 19.5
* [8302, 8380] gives 19.4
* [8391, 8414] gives 19.6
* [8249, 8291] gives 19.9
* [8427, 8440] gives 19.6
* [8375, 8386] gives 18.5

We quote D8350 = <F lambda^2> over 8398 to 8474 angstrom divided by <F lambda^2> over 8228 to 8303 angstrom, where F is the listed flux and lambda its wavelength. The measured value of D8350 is 1.1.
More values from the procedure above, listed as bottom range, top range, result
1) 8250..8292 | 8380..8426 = 1.04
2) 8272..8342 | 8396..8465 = 1.08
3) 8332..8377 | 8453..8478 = 1.14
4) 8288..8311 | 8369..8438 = 1.09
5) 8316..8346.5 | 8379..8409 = 1.02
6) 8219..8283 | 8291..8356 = 0.95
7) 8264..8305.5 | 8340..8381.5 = 1.01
